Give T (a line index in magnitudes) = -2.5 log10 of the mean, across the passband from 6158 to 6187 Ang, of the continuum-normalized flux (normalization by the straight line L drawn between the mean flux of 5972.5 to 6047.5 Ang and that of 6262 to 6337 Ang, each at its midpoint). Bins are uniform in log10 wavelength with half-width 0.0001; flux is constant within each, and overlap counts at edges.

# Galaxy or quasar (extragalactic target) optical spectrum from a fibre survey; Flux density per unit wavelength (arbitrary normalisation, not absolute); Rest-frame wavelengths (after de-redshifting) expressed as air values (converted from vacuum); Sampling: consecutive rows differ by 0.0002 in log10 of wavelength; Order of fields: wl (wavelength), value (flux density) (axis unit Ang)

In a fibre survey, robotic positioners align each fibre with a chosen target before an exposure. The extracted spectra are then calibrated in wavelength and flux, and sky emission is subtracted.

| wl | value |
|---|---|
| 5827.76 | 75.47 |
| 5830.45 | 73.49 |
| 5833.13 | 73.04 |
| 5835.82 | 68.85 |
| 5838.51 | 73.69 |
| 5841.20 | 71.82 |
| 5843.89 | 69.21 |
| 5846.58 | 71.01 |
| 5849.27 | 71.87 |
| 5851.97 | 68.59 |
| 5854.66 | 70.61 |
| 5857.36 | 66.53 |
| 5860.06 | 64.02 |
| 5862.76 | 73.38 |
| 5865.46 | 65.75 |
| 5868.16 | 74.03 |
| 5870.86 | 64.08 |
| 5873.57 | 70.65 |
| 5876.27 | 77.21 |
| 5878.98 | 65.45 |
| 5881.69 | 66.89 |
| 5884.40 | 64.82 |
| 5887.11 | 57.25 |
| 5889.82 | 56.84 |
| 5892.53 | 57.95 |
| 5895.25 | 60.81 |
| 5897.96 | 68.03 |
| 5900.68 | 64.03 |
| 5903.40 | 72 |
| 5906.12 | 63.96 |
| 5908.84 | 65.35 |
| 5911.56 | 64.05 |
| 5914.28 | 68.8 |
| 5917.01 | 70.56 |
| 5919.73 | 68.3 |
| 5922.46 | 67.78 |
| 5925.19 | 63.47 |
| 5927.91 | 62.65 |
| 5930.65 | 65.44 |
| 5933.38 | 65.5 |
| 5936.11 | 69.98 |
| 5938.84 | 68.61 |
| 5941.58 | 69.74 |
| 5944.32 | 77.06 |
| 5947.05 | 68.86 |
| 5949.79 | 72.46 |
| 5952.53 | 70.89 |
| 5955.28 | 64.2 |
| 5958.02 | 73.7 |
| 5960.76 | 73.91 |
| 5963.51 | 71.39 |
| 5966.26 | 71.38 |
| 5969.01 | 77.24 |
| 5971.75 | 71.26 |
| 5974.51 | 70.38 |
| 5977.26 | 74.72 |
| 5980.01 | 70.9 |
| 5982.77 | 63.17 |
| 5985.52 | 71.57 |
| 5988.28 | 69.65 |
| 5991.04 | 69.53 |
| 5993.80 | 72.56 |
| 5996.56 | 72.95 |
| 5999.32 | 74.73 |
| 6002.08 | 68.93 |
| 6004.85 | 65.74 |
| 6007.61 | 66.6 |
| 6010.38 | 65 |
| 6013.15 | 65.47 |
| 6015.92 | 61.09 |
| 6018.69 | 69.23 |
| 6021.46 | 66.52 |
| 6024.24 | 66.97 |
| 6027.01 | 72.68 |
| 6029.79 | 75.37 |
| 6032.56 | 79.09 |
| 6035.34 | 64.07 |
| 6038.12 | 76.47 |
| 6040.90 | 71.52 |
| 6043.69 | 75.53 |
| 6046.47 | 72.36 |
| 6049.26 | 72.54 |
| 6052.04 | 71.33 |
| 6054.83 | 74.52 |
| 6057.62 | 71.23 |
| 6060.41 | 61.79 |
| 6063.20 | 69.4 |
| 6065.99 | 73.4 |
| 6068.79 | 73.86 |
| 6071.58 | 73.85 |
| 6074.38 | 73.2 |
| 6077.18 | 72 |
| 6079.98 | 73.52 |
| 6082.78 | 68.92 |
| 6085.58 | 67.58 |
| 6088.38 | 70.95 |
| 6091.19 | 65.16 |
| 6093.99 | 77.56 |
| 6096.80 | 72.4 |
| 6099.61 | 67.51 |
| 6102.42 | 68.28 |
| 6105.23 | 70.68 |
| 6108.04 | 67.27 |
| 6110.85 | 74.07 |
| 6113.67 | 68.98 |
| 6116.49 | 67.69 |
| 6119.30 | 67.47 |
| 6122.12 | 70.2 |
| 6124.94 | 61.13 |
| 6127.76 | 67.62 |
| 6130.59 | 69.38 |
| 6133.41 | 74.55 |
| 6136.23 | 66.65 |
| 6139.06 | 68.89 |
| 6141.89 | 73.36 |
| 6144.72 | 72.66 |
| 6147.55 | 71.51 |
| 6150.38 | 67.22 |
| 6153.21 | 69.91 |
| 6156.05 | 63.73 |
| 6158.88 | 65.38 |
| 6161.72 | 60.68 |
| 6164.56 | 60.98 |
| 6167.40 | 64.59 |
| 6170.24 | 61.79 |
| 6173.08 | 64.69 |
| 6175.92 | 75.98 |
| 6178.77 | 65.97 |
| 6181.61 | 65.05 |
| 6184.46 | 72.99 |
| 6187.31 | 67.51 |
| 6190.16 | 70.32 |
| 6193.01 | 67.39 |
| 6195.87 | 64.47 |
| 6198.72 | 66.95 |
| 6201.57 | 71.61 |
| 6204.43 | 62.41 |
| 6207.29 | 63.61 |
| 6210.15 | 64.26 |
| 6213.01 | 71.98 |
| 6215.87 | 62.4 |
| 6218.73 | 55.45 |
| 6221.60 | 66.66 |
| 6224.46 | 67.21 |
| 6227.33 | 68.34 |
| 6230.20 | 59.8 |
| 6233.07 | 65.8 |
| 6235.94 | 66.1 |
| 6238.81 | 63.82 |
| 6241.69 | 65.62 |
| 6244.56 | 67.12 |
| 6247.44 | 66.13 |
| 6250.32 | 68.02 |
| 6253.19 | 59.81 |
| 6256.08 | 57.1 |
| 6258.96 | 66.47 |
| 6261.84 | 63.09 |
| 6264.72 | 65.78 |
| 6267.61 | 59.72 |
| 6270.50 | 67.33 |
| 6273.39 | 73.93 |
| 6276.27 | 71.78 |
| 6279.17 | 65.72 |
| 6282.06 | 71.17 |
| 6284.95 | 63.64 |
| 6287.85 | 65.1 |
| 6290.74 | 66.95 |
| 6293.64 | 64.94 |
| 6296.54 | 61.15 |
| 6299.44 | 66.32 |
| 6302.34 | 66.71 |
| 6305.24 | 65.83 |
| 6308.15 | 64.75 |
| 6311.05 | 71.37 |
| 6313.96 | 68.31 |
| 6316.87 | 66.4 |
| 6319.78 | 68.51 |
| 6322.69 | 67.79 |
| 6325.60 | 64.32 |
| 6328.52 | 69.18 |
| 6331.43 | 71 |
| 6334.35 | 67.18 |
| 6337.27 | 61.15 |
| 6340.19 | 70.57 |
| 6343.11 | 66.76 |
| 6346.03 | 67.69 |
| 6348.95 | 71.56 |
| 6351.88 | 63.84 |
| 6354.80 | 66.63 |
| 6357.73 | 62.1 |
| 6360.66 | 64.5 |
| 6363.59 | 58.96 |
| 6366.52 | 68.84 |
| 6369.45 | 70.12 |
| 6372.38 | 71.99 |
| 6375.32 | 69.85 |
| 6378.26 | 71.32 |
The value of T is 0.04 mag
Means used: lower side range 70.1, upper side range 66.8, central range 65.9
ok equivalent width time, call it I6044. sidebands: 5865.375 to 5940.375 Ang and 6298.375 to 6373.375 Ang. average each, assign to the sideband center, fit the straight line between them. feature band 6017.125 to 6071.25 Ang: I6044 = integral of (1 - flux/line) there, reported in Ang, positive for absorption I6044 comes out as -4.2 Ang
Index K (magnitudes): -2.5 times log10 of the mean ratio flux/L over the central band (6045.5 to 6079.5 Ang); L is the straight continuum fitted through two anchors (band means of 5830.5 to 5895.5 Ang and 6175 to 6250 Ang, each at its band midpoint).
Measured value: -0.07 mag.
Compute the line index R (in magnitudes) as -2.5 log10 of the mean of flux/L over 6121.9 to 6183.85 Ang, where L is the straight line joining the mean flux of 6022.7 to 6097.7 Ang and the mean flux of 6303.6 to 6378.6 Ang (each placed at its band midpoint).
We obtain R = 0.05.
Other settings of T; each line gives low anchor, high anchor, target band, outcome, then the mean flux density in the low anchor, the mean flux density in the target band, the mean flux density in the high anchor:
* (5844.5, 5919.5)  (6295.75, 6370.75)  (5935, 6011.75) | -0.06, 66.9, 70.6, 66.6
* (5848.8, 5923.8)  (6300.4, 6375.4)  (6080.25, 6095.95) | -0.06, 66.7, 70.4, 67.1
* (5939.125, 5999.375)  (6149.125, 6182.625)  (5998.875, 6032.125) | 0.03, 71.3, 68.3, 65.5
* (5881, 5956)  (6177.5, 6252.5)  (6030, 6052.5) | -0.11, 66.3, 73.1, 66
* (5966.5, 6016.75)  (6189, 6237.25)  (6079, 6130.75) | -0.03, 69.7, 69.2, 65.5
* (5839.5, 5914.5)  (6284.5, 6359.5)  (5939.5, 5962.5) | -0.07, 67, 71.3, 66.6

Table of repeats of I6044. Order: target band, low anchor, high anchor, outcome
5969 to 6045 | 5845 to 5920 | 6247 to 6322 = -4.09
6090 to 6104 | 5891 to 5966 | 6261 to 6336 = -0.60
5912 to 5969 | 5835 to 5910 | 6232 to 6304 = -2.00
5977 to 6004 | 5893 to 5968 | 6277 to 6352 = -1.04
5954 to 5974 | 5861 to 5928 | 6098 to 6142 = -1.43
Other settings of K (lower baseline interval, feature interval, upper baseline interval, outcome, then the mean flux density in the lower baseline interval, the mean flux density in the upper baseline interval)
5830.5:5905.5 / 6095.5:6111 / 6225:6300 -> -0.05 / 67.8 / 65.4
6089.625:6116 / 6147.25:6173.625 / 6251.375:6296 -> 0.06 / 70.1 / 65.4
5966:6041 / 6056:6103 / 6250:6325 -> -0.03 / 70.1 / 66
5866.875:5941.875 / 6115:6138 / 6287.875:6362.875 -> -0.03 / 66.2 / 66.5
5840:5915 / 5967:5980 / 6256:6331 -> -0.10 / 66.9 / 66.5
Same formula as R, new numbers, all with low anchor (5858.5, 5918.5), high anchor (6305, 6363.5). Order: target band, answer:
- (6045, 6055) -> -0.10 mag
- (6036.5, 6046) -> -0.12 mag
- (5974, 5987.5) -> -0.06 mag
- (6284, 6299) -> 0.04 mag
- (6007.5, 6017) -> 0.03 mag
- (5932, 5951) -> -0.06 mag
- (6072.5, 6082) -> -0.10 mag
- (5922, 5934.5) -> 0.02 mag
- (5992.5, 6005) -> -0.08 mag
